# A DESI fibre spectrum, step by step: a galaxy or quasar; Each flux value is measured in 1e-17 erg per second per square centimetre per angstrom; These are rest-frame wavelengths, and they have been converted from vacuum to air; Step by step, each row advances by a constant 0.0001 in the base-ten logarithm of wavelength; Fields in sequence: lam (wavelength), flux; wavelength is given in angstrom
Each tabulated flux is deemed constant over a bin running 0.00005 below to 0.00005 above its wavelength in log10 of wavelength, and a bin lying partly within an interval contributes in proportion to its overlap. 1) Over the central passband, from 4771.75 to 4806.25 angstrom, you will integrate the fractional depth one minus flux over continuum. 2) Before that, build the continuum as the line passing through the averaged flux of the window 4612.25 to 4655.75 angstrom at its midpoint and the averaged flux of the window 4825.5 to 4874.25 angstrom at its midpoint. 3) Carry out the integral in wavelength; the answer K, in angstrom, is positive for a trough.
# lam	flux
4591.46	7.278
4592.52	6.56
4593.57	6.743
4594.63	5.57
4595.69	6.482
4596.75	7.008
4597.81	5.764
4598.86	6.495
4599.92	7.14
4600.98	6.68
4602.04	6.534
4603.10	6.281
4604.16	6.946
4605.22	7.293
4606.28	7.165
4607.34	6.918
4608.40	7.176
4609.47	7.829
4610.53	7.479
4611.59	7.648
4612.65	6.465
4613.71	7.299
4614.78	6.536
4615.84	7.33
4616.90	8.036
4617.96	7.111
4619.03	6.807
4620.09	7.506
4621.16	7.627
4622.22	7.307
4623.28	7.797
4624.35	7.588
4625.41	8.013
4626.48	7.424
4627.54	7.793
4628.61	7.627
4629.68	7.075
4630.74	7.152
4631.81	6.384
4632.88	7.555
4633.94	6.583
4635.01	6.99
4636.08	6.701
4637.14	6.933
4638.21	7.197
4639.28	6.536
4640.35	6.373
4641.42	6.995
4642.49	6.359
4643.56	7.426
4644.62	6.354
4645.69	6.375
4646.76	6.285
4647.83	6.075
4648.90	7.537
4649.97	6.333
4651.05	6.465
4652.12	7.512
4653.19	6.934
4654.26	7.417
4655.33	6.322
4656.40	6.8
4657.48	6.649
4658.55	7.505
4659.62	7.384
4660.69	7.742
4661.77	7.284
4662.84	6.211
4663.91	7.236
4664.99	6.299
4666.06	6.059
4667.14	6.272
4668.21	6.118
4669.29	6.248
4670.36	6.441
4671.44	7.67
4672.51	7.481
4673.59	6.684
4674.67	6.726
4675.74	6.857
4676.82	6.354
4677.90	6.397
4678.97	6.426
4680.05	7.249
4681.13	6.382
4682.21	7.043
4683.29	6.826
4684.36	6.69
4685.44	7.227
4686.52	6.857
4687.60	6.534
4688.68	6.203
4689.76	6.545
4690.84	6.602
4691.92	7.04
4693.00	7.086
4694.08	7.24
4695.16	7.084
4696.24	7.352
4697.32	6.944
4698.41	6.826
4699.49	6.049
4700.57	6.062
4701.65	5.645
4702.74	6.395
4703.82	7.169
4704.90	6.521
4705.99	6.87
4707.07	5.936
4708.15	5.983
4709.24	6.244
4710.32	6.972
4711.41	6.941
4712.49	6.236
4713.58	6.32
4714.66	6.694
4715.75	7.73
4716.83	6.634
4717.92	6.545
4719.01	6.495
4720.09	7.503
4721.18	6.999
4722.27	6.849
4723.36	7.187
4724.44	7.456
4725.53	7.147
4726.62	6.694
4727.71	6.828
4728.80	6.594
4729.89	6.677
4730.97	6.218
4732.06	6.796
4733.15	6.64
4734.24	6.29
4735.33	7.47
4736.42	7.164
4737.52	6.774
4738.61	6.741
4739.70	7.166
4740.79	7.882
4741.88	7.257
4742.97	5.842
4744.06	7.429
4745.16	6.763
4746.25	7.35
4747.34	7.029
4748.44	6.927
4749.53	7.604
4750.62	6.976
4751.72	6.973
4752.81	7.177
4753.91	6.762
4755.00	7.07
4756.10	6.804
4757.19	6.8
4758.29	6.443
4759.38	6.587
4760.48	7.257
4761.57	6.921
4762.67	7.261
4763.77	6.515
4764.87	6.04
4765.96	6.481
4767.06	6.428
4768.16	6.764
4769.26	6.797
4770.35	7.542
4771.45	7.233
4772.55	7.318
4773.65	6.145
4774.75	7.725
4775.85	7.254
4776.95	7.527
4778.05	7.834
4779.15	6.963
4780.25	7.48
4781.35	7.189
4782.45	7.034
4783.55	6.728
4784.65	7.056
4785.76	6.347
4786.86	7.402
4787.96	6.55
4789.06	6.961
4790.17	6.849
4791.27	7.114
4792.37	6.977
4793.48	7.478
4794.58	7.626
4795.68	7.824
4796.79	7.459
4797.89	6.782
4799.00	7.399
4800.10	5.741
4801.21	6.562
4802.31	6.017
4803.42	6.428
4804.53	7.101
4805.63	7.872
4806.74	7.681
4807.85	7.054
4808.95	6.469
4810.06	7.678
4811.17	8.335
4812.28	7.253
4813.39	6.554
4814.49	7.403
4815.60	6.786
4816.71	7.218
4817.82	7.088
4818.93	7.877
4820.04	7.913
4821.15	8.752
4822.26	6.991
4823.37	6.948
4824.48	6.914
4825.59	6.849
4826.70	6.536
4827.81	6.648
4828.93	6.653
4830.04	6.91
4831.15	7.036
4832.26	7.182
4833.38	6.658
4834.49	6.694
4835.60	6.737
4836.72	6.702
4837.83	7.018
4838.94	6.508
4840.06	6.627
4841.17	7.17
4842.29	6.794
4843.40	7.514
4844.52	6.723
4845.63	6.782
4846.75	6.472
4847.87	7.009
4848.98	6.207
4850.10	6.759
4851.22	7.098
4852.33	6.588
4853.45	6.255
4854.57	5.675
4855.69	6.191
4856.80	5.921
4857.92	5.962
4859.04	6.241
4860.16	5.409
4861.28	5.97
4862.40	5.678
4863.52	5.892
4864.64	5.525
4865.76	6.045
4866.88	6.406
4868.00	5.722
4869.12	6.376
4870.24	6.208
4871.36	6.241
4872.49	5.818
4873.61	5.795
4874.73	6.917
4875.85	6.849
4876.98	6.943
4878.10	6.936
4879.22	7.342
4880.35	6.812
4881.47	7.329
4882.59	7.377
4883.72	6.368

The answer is -2.4 angstrom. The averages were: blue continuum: 7.03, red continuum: 6.43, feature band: 7.06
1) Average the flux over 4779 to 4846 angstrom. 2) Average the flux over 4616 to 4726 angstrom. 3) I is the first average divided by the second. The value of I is 1.03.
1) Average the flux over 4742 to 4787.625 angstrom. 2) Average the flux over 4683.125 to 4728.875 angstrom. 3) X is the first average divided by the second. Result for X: 1.0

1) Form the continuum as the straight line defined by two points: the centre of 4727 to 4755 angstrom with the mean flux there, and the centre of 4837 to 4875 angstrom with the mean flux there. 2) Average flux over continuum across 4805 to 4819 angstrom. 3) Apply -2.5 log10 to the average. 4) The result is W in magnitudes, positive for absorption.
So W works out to -0.12 mag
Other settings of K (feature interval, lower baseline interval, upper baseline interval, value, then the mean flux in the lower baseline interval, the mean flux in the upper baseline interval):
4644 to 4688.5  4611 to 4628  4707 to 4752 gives 2.5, 7.39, 6.87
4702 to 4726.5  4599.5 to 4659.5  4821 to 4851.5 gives 0.7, 7.04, 6.86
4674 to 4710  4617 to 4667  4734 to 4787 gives 1.8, 6.99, 6.99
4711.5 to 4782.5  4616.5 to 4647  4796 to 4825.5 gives 2.0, 7.1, 7.16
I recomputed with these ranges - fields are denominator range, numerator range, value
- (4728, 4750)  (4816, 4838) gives 1.02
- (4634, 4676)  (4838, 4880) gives 0.94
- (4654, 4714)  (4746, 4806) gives 1.04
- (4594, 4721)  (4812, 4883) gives 0.97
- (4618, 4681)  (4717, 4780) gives 1.00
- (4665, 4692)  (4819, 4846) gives 1.05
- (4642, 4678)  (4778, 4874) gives 1.00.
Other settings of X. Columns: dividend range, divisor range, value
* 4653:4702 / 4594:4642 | 0.96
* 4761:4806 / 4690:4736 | 1.04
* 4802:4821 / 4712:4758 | 1.05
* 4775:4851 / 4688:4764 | 1.03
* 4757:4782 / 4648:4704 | 1.03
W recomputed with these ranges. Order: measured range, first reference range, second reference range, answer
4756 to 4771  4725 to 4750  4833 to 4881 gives 0.01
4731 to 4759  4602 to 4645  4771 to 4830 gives 0.03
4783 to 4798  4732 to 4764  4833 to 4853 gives -0.03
